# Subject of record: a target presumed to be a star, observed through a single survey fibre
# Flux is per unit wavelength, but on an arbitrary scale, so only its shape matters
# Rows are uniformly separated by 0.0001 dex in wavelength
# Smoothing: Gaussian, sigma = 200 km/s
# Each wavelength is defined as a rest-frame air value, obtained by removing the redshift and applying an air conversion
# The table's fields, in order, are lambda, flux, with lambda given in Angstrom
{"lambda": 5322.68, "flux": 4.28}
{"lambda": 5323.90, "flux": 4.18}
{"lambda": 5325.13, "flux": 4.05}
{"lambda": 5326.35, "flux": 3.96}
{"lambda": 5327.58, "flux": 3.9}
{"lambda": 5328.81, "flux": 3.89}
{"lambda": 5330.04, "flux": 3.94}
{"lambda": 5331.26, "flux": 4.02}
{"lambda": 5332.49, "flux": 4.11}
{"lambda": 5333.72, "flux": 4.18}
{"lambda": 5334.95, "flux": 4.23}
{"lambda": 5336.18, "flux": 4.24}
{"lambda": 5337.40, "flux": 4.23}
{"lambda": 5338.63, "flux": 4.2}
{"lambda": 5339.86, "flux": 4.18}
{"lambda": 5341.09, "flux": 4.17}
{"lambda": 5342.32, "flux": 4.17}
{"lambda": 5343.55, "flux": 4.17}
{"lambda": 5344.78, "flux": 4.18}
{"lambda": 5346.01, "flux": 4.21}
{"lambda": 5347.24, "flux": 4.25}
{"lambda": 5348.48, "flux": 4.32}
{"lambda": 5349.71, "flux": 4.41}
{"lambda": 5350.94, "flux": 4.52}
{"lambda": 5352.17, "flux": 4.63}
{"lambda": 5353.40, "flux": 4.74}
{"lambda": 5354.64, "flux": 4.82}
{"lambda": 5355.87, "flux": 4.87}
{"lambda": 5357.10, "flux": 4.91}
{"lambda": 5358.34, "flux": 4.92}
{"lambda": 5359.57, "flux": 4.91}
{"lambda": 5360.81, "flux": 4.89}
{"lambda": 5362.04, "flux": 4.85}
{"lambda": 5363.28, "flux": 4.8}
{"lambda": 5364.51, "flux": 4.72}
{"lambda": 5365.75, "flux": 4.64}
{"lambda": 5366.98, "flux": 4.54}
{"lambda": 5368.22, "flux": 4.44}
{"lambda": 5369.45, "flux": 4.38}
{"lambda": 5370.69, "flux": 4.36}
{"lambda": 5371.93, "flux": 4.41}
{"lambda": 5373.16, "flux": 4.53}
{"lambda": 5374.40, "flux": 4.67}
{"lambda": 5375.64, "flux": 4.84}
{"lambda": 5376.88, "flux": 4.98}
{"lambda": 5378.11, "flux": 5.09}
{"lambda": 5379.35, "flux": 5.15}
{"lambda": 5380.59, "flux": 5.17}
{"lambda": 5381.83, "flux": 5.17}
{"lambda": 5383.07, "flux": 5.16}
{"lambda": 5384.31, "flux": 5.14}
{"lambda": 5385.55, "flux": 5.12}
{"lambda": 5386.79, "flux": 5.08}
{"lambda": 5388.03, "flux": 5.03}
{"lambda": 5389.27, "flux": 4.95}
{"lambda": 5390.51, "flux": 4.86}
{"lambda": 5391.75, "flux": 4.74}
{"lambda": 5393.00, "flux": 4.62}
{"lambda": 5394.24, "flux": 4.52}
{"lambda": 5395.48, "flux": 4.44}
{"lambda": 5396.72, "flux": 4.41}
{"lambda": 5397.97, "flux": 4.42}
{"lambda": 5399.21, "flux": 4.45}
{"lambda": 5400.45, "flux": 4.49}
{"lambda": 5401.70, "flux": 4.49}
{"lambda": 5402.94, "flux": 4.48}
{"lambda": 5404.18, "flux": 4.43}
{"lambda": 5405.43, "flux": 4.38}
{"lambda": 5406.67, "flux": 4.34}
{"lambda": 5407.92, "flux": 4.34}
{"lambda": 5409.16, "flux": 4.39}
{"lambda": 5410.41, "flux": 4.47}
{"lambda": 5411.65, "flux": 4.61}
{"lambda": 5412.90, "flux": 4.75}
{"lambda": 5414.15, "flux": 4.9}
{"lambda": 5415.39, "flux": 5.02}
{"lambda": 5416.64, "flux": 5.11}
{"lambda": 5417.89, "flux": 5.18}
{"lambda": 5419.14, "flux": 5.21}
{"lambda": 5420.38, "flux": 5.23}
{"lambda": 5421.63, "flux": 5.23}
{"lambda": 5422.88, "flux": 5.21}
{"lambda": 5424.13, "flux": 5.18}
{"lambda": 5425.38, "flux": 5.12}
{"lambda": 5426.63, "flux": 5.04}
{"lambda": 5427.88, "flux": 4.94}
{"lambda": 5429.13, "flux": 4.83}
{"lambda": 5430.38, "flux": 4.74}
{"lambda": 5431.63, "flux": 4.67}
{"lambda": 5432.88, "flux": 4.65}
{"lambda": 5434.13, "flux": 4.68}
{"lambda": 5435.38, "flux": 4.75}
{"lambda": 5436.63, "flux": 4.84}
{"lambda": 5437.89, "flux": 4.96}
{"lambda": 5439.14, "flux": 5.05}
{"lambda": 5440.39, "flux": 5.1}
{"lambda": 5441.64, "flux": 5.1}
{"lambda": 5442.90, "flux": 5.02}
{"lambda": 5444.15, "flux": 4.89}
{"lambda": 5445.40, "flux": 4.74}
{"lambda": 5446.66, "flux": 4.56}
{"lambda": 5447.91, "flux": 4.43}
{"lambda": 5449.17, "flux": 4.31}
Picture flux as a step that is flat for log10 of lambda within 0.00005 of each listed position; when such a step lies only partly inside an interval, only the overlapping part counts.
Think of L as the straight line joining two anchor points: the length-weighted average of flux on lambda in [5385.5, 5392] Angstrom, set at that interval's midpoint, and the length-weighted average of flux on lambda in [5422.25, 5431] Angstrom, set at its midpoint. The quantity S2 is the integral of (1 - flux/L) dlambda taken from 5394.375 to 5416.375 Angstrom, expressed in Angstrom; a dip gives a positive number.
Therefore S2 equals 2.01 Angstrom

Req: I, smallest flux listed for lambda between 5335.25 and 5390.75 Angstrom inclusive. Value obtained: 4.17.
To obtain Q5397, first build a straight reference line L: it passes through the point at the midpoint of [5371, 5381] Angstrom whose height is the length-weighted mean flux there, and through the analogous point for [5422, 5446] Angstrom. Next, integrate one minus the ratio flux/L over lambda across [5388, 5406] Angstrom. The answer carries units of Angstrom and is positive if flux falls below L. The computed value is 1.1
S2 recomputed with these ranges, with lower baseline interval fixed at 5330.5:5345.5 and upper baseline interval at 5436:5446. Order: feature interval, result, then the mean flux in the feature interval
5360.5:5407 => -2.01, 4.72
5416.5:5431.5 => -0.74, 5.07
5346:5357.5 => -0.81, 4.58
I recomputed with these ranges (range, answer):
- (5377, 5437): 4.34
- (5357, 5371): 4.36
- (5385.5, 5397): 4.41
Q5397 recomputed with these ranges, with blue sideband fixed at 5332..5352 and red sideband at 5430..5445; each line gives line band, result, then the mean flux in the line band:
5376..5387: -1.48 Angstrom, 5.11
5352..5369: -1.54 Angstrom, 4.76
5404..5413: 0.45 Angstrom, 4.45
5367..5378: -0.37 Angstrom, 4.6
